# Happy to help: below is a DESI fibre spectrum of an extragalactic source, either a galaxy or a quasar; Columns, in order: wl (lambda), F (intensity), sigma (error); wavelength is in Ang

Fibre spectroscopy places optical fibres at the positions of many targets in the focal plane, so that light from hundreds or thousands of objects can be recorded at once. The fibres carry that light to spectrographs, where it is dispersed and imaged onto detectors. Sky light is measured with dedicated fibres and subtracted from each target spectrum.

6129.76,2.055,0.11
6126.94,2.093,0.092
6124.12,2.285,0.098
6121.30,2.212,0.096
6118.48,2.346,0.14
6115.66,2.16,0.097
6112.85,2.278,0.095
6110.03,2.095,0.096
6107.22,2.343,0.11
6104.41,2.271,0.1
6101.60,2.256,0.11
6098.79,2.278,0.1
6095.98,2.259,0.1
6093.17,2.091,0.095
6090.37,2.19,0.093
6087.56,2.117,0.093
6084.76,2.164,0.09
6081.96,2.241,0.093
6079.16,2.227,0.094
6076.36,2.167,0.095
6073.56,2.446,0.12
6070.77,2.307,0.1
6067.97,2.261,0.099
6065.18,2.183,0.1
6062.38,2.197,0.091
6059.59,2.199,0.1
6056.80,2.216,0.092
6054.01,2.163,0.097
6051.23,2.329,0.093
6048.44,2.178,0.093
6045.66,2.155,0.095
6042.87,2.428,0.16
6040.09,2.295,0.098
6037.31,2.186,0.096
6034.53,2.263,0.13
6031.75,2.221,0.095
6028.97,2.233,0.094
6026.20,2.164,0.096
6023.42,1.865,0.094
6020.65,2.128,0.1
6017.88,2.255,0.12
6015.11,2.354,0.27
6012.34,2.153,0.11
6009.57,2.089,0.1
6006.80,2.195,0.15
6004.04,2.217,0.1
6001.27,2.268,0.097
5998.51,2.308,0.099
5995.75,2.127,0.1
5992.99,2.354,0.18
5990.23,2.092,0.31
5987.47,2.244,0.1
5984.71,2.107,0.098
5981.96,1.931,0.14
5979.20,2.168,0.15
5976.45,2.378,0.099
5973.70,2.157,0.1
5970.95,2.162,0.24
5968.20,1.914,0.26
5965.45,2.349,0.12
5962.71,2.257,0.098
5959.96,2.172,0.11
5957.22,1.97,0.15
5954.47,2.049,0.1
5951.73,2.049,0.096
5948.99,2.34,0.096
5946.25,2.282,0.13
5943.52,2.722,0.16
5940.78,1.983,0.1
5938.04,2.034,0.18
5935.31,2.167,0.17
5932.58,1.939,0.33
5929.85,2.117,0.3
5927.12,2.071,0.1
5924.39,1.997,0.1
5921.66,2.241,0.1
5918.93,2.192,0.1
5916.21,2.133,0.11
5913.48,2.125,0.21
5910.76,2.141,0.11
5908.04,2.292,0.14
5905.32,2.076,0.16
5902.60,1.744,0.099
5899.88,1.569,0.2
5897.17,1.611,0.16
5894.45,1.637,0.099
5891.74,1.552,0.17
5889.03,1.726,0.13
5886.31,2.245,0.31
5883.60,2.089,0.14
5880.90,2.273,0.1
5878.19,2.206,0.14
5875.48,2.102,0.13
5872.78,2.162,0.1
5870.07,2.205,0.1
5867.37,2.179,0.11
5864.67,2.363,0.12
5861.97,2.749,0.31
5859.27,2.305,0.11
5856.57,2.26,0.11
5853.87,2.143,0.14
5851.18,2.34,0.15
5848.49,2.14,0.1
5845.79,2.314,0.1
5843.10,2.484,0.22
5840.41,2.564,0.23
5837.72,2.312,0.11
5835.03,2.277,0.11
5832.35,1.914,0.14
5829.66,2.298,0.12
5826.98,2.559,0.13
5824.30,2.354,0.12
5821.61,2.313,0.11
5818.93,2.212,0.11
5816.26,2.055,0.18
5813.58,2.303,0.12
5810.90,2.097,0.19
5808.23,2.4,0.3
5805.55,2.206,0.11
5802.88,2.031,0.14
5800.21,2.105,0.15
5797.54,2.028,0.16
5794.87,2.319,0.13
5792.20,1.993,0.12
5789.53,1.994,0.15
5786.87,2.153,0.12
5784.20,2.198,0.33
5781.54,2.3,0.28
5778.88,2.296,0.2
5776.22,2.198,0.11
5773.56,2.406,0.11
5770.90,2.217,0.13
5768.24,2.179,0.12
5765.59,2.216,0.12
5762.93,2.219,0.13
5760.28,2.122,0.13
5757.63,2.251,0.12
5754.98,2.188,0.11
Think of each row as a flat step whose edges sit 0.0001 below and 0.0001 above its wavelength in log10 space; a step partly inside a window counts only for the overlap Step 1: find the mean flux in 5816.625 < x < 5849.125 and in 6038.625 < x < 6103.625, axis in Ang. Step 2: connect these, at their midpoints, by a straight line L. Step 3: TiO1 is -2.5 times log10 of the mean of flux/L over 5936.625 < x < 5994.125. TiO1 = 0.04 mag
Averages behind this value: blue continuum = 2.31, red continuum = 2.23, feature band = 2.18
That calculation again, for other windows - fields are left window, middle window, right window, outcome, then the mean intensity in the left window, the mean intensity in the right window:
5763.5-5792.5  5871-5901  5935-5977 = 0.14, 2.2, 2.18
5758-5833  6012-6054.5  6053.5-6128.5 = 0.00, 2.21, 2.22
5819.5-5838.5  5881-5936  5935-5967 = 0.12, 2.29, 2.2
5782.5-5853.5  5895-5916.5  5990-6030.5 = 0.14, 2.23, 2.19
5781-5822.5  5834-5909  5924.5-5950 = 0.02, 2.17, 2.17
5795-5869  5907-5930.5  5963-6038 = 0.04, 2.27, 2.18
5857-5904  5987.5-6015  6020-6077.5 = -0.02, 2.05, 2.22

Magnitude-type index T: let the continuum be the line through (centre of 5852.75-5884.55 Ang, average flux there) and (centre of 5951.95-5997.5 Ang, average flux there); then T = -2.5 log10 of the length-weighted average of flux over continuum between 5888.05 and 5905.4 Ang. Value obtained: 0.310 mag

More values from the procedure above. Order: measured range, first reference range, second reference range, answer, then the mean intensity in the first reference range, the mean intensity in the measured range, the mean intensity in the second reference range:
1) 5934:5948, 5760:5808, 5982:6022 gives -0.02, 2.18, 2.24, 2.2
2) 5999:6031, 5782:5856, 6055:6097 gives 0.02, 2.23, 2.18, 2.22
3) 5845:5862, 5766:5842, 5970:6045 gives -0.03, 2.23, 2.29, 2.2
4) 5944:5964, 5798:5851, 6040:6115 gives 0.03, 2.26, 2.18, 2.23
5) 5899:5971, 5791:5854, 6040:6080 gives 0.06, 2.24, 2.12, 2.25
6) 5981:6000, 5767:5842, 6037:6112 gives 0.03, 2.23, 2.17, 2.23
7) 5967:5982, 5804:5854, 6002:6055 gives 0.04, 2.28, 2.14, 2.2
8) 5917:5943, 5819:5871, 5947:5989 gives 0.05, 2.32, 2.1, 2.15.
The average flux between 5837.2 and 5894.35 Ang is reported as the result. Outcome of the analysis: 2.21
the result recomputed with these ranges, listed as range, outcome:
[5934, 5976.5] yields 2.18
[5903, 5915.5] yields 2.12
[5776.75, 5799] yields 2.16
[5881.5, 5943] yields 2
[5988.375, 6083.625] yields 2.22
